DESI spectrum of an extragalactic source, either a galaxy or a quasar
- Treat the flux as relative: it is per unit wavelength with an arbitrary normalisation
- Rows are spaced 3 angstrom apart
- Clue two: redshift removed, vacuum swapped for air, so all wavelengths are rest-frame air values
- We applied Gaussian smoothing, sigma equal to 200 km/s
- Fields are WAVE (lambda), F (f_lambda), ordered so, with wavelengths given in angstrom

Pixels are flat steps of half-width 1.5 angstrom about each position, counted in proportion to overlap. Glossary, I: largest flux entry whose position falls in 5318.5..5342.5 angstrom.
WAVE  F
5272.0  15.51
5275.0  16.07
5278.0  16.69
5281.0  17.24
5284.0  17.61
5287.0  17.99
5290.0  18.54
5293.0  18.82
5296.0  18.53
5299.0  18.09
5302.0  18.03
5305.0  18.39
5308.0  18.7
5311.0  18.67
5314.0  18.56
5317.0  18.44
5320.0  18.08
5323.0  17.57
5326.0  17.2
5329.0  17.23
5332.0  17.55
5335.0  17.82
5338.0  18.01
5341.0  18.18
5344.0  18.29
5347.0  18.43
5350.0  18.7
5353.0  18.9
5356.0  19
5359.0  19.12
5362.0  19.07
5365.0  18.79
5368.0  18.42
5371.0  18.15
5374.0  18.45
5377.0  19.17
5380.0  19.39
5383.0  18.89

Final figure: 18.18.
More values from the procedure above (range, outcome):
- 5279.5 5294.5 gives 18.82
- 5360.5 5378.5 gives 19.17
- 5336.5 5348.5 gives 18.43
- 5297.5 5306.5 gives 18.39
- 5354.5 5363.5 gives 19.12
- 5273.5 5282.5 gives 17.24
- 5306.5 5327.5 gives 18.7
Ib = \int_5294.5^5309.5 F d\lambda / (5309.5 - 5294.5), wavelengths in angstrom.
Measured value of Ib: 18.3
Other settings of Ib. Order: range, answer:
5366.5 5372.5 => 18.3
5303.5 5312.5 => 18.6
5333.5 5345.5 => 18.1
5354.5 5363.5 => 19.1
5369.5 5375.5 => 18.3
